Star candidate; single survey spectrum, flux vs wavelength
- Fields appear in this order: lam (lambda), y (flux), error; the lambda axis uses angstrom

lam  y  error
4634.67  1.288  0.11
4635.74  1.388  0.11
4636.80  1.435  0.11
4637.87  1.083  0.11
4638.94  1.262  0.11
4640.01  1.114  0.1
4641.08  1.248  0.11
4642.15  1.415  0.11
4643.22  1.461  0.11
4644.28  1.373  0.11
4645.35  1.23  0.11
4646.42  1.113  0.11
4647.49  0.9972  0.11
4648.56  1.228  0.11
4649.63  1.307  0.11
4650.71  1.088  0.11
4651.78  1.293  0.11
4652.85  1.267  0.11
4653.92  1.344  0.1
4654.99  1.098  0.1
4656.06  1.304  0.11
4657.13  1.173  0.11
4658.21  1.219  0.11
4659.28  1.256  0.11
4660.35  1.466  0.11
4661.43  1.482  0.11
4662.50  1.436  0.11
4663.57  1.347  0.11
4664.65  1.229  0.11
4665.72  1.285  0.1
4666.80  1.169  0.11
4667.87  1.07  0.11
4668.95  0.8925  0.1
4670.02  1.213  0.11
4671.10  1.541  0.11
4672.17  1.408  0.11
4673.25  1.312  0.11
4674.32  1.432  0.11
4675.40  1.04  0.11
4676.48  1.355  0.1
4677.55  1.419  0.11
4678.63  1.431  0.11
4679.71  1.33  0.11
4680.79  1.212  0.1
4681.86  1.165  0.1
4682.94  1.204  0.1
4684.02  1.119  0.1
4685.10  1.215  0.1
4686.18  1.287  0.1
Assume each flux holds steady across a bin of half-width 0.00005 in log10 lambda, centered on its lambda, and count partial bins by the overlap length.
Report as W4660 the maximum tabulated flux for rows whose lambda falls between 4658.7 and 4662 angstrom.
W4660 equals 1.482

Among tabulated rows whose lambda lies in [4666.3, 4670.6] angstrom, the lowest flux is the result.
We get 0.8925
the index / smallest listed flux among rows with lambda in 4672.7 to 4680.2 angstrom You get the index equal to 1.04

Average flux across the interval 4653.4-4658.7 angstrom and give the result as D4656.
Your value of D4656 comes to 1.23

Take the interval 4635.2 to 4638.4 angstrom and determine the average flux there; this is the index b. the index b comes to 1.3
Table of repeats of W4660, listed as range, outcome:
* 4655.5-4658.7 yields 1.304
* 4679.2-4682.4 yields 1.33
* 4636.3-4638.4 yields 1.435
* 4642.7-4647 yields 1.461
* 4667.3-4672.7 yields 1.541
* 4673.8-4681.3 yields 1.432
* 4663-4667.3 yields 1.347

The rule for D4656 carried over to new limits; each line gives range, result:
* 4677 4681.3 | 1.35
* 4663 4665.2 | 1.29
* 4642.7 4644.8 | 1.42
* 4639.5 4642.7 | 1.26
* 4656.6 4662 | 1.32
